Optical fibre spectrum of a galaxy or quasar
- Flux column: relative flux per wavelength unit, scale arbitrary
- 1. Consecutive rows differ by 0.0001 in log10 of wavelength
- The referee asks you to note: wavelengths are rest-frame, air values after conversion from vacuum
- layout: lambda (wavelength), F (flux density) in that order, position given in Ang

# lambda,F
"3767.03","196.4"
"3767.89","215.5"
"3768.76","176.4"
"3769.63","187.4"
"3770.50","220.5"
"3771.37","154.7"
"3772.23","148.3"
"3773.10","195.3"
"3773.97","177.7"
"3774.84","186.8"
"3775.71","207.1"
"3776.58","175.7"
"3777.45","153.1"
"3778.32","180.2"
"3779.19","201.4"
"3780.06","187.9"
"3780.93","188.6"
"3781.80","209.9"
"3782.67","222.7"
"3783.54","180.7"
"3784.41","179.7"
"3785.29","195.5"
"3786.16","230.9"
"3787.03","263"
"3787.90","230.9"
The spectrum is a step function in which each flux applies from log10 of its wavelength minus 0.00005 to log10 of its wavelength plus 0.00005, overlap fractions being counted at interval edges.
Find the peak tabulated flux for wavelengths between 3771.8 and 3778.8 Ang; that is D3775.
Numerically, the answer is 207.1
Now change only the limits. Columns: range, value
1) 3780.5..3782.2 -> 209.9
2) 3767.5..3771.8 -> 220.5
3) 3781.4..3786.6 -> 230.9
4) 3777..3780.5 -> 201.4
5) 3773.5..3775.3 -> 186.8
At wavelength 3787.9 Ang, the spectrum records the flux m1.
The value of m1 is 230.9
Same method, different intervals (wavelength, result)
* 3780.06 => 187.9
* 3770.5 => 220.5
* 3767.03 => 196.4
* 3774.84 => 186.8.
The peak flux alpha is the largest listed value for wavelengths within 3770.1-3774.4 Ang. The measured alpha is 220.5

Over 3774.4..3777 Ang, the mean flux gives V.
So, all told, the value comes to 190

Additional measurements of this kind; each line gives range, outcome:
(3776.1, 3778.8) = 171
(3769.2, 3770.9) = 203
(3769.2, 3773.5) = 181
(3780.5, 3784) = 201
